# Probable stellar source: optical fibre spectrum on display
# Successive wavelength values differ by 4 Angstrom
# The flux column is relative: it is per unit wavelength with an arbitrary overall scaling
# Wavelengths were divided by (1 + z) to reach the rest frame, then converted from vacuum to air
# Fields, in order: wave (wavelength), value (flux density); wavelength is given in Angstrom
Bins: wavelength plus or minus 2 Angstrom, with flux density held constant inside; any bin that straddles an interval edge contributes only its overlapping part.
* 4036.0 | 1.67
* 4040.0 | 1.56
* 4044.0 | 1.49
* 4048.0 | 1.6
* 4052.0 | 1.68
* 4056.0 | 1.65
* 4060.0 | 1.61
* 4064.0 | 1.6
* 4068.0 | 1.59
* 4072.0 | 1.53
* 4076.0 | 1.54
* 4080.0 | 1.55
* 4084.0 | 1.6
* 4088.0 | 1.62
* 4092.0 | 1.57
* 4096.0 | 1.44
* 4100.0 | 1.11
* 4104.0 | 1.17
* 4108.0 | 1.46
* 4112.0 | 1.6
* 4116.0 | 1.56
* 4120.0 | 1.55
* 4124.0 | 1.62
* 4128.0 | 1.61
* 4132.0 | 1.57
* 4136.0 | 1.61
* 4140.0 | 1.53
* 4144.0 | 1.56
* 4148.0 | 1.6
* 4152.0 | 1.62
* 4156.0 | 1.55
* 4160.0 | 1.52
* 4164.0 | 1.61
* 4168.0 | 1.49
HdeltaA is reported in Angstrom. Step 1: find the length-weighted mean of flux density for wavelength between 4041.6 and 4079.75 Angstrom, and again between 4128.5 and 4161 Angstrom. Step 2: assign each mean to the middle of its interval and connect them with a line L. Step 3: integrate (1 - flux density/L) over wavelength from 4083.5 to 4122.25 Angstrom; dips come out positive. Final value 2.8 Angstrom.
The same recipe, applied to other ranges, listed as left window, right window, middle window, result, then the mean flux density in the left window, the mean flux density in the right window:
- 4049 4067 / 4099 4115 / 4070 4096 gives -1.1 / 1.63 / 1.36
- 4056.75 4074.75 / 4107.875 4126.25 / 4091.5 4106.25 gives 2.6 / 1.59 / 1.57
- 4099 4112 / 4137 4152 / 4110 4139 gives -3.0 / 1.31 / 1.57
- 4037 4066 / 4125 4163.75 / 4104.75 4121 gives 0.7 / 1.6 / 1.58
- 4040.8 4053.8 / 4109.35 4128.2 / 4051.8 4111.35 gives 2.7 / 1.59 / 1.58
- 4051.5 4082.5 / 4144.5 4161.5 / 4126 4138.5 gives -0.1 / 1.59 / 1.57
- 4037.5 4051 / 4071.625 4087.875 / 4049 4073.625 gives -0.7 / 1.56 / 1.56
